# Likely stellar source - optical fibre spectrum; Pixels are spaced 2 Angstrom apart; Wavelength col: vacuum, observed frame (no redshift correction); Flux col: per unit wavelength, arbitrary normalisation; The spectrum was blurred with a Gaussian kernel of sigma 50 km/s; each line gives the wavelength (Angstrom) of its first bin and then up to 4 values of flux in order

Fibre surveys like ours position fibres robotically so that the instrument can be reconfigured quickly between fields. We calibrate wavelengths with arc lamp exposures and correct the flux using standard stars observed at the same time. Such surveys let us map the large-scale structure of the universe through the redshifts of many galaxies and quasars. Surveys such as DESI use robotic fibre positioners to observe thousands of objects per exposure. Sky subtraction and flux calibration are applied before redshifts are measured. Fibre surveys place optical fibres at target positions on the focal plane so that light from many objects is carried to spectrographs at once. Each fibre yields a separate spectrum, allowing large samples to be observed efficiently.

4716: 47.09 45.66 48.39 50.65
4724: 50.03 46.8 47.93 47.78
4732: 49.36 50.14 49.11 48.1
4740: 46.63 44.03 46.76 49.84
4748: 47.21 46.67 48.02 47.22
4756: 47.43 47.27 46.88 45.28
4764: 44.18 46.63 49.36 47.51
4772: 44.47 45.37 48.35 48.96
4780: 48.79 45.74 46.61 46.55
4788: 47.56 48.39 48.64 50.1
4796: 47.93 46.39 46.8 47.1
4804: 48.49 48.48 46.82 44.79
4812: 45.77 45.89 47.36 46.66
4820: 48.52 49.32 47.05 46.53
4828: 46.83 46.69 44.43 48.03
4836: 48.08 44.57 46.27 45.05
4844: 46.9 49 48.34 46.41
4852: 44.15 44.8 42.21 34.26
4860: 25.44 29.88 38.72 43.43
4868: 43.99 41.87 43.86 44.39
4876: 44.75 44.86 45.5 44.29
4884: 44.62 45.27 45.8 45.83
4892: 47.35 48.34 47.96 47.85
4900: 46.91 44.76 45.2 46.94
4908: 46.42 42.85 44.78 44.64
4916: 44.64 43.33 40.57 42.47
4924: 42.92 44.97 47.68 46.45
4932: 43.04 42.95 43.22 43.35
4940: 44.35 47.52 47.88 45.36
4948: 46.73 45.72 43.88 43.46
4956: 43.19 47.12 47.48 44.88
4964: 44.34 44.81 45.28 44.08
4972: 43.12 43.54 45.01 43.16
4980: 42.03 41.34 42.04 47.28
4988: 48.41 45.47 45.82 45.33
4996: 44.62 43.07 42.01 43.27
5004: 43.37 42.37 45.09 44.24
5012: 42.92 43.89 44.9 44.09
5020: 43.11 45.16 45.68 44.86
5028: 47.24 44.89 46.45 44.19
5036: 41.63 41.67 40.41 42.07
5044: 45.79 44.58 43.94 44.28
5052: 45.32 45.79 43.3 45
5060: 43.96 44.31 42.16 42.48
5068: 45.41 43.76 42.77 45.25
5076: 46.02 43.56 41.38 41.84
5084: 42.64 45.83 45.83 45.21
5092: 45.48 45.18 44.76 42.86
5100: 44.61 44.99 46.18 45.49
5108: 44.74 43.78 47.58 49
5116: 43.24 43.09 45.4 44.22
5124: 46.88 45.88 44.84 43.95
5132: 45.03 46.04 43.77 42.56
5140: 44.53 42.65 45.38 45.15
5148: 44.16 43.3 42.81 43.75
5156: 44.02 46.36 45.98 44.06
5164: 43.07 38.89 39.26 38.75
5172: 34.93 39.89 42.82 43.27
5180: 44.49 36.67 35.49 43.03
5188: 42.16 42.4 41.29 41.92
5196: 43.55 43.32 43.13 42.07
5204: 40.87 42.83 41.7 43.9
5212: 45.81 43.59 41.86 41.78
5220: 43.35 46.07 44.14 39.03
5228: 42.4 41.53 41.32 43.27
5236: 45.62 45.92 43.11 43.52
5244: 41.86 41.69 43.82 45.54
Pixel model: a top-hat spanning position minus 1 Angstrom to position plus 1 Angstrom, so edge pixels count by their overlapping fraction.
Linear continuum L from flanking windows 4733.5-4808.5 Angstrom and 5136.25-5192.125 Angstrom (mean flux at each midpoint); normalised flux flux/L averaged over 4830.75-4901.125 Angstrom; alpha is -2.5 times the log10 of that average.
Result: 0.05 mag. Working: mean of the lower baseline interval 47.3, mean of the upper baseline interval 42.2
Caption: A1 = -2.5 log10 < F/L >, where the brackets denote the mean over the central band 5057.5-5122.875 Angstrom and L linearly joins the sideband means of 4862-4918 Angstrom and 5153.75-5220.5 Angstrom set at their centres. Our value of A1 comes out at -0.039 mag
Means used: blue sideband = 44.7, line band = 44.5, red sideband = 42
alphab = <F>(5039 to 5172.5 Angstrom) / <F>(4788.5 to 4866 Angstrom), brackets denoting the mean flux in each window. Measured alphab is 0.97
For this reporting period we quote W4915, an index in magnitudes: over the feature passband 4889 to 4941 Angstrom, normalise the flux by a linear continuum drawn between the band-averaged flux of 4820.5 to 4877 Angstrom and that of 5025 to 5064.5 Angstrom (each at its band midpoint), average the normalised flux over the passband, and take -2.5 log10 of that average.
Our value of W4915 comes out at -0.026 mag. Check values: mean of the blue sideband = 43.8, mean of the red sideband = 44.1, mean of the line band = 45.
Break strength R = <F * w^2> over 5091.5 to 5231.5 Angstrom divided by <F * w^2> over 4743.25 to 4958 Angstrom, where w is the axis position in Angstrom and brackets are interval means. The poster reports 1.1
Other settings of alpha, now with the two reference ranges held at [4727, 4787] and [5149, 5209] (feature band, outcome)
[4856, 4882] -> 0.139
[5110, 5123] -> -0.065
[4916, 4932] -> 0.027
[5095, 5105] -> -0.045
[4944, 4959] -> -0.011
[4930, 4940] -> 0.034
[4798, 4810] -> -0.013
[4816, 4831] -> -0.022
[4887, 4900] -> -0.039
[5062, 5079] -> -0.017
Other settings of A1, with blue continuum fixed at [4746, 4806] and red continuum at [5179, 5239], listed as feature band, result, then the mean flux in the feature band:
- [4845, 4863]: 0.15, 40.5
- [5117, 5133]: -0.04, 44.9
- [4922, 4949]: 0.01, 45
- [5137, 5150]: -0.02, 44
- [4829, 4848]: 0.00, 46.7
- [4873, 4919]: 0.01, 45.5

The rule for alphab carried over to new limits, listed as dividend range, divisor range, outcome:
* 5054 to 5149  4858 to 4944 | 1.02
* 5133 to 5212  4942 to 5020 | 0.95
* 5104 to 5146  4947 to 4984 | 1.01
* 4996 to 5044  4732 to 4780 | 0.93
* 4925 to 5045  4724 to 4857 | 0.94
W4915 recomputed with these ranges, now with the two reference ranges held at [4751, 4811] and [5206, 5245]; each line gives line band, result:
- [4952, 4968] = 0.01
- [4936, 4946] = 0.01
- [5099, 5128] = -0.03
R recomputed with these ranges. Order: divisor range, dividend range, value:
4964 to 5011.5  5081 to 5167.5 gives 1.06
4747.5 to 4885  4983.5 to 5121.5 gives 1.07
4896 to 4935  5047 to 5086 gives 1.04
